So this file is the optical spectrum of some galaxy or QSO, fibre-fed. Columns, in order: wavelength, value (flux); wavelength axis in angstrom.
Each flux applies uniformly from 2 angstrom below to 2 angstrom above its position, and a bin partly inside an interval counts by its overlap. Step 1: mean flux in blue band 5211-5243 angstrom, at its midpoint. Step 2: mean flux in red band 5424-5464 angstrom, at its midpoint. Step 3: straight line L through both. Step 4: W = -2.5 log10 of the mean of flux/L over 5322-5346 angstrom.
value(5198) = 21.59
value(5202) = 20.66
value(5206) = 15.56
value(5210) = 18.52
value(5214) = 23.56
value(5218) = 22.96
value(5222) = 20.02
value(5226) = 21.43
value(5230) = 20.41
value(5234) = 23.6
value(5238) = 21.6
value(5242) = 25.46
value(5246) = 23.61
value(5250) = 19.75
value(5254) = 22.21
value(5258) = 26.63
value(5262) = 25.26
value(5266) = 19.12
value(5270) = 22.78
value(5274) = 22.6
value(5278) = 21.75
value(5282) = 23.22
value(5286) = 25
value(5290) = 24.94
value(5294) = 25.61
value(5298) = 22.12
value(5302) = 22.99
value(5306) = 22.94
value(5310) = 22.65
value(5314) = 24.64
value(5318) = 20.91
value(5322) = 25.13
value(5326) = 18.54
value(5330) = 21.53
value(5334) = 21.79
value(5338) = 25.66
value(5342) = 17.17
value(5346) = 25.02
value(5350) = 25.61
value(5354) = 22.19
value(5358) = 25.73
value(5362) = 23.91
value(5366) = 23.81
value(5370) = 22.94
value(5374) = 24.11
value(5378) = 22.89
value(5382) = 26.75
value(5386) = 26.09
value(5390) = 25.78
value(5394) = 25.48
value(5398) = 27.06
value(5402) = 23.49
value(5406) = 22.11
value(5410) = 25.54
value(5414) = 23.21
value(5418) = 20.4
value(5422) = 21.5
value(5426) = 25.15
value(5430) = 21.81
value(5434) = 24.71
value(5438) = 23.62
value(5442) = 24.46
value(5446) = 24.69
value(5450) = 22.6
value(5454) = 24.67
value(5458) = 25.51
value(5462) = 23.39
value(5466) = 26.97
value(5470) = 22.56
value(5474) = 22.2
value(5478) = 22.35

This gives 0.071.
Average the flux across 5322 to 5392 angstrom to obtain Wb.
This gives 23.5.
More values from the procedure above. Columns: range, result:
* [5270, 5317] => 23.4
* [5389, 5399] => 26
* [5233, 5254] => 22.7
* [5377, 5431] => 24.2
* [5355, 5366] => 24.4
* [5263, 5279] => 21.8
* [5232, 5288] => 23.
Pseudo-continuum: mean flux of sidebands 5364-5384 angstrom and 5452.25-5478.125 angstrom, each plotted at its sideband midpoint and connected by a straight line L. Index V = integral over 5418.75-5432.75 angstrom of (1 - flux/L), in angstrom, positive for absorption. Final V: 0.8 angstrom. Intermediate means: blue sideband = 24.1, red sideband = 24.1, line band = 22.7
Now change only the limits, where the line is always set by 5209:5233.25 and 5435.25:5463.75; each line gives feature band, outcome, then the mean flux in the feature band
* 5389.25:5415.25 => -1.2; 24.7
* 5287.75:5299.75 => -1.1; 24.3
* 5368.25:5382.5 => -0.4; 23.9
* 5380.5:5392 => -1.4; 26.2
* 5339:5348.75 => 0.4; 21.9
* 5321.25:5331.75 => 0.6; 21.3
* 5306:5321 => -0.3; 22.9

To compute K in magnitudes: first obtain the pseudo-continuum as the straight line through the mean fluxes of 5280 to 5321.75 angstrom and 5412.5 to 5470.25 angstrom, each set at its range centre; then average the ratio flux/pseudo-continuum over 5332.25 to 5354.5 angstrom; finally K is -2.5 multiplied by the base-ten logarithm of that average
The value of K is 0.03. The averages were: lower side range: 23.6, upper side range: 23.7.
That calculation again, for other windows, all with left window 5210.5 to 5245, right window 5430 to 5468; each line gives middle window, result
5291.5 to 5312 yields -0.016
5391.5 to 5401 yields -0.091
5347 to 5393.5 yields -0.043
